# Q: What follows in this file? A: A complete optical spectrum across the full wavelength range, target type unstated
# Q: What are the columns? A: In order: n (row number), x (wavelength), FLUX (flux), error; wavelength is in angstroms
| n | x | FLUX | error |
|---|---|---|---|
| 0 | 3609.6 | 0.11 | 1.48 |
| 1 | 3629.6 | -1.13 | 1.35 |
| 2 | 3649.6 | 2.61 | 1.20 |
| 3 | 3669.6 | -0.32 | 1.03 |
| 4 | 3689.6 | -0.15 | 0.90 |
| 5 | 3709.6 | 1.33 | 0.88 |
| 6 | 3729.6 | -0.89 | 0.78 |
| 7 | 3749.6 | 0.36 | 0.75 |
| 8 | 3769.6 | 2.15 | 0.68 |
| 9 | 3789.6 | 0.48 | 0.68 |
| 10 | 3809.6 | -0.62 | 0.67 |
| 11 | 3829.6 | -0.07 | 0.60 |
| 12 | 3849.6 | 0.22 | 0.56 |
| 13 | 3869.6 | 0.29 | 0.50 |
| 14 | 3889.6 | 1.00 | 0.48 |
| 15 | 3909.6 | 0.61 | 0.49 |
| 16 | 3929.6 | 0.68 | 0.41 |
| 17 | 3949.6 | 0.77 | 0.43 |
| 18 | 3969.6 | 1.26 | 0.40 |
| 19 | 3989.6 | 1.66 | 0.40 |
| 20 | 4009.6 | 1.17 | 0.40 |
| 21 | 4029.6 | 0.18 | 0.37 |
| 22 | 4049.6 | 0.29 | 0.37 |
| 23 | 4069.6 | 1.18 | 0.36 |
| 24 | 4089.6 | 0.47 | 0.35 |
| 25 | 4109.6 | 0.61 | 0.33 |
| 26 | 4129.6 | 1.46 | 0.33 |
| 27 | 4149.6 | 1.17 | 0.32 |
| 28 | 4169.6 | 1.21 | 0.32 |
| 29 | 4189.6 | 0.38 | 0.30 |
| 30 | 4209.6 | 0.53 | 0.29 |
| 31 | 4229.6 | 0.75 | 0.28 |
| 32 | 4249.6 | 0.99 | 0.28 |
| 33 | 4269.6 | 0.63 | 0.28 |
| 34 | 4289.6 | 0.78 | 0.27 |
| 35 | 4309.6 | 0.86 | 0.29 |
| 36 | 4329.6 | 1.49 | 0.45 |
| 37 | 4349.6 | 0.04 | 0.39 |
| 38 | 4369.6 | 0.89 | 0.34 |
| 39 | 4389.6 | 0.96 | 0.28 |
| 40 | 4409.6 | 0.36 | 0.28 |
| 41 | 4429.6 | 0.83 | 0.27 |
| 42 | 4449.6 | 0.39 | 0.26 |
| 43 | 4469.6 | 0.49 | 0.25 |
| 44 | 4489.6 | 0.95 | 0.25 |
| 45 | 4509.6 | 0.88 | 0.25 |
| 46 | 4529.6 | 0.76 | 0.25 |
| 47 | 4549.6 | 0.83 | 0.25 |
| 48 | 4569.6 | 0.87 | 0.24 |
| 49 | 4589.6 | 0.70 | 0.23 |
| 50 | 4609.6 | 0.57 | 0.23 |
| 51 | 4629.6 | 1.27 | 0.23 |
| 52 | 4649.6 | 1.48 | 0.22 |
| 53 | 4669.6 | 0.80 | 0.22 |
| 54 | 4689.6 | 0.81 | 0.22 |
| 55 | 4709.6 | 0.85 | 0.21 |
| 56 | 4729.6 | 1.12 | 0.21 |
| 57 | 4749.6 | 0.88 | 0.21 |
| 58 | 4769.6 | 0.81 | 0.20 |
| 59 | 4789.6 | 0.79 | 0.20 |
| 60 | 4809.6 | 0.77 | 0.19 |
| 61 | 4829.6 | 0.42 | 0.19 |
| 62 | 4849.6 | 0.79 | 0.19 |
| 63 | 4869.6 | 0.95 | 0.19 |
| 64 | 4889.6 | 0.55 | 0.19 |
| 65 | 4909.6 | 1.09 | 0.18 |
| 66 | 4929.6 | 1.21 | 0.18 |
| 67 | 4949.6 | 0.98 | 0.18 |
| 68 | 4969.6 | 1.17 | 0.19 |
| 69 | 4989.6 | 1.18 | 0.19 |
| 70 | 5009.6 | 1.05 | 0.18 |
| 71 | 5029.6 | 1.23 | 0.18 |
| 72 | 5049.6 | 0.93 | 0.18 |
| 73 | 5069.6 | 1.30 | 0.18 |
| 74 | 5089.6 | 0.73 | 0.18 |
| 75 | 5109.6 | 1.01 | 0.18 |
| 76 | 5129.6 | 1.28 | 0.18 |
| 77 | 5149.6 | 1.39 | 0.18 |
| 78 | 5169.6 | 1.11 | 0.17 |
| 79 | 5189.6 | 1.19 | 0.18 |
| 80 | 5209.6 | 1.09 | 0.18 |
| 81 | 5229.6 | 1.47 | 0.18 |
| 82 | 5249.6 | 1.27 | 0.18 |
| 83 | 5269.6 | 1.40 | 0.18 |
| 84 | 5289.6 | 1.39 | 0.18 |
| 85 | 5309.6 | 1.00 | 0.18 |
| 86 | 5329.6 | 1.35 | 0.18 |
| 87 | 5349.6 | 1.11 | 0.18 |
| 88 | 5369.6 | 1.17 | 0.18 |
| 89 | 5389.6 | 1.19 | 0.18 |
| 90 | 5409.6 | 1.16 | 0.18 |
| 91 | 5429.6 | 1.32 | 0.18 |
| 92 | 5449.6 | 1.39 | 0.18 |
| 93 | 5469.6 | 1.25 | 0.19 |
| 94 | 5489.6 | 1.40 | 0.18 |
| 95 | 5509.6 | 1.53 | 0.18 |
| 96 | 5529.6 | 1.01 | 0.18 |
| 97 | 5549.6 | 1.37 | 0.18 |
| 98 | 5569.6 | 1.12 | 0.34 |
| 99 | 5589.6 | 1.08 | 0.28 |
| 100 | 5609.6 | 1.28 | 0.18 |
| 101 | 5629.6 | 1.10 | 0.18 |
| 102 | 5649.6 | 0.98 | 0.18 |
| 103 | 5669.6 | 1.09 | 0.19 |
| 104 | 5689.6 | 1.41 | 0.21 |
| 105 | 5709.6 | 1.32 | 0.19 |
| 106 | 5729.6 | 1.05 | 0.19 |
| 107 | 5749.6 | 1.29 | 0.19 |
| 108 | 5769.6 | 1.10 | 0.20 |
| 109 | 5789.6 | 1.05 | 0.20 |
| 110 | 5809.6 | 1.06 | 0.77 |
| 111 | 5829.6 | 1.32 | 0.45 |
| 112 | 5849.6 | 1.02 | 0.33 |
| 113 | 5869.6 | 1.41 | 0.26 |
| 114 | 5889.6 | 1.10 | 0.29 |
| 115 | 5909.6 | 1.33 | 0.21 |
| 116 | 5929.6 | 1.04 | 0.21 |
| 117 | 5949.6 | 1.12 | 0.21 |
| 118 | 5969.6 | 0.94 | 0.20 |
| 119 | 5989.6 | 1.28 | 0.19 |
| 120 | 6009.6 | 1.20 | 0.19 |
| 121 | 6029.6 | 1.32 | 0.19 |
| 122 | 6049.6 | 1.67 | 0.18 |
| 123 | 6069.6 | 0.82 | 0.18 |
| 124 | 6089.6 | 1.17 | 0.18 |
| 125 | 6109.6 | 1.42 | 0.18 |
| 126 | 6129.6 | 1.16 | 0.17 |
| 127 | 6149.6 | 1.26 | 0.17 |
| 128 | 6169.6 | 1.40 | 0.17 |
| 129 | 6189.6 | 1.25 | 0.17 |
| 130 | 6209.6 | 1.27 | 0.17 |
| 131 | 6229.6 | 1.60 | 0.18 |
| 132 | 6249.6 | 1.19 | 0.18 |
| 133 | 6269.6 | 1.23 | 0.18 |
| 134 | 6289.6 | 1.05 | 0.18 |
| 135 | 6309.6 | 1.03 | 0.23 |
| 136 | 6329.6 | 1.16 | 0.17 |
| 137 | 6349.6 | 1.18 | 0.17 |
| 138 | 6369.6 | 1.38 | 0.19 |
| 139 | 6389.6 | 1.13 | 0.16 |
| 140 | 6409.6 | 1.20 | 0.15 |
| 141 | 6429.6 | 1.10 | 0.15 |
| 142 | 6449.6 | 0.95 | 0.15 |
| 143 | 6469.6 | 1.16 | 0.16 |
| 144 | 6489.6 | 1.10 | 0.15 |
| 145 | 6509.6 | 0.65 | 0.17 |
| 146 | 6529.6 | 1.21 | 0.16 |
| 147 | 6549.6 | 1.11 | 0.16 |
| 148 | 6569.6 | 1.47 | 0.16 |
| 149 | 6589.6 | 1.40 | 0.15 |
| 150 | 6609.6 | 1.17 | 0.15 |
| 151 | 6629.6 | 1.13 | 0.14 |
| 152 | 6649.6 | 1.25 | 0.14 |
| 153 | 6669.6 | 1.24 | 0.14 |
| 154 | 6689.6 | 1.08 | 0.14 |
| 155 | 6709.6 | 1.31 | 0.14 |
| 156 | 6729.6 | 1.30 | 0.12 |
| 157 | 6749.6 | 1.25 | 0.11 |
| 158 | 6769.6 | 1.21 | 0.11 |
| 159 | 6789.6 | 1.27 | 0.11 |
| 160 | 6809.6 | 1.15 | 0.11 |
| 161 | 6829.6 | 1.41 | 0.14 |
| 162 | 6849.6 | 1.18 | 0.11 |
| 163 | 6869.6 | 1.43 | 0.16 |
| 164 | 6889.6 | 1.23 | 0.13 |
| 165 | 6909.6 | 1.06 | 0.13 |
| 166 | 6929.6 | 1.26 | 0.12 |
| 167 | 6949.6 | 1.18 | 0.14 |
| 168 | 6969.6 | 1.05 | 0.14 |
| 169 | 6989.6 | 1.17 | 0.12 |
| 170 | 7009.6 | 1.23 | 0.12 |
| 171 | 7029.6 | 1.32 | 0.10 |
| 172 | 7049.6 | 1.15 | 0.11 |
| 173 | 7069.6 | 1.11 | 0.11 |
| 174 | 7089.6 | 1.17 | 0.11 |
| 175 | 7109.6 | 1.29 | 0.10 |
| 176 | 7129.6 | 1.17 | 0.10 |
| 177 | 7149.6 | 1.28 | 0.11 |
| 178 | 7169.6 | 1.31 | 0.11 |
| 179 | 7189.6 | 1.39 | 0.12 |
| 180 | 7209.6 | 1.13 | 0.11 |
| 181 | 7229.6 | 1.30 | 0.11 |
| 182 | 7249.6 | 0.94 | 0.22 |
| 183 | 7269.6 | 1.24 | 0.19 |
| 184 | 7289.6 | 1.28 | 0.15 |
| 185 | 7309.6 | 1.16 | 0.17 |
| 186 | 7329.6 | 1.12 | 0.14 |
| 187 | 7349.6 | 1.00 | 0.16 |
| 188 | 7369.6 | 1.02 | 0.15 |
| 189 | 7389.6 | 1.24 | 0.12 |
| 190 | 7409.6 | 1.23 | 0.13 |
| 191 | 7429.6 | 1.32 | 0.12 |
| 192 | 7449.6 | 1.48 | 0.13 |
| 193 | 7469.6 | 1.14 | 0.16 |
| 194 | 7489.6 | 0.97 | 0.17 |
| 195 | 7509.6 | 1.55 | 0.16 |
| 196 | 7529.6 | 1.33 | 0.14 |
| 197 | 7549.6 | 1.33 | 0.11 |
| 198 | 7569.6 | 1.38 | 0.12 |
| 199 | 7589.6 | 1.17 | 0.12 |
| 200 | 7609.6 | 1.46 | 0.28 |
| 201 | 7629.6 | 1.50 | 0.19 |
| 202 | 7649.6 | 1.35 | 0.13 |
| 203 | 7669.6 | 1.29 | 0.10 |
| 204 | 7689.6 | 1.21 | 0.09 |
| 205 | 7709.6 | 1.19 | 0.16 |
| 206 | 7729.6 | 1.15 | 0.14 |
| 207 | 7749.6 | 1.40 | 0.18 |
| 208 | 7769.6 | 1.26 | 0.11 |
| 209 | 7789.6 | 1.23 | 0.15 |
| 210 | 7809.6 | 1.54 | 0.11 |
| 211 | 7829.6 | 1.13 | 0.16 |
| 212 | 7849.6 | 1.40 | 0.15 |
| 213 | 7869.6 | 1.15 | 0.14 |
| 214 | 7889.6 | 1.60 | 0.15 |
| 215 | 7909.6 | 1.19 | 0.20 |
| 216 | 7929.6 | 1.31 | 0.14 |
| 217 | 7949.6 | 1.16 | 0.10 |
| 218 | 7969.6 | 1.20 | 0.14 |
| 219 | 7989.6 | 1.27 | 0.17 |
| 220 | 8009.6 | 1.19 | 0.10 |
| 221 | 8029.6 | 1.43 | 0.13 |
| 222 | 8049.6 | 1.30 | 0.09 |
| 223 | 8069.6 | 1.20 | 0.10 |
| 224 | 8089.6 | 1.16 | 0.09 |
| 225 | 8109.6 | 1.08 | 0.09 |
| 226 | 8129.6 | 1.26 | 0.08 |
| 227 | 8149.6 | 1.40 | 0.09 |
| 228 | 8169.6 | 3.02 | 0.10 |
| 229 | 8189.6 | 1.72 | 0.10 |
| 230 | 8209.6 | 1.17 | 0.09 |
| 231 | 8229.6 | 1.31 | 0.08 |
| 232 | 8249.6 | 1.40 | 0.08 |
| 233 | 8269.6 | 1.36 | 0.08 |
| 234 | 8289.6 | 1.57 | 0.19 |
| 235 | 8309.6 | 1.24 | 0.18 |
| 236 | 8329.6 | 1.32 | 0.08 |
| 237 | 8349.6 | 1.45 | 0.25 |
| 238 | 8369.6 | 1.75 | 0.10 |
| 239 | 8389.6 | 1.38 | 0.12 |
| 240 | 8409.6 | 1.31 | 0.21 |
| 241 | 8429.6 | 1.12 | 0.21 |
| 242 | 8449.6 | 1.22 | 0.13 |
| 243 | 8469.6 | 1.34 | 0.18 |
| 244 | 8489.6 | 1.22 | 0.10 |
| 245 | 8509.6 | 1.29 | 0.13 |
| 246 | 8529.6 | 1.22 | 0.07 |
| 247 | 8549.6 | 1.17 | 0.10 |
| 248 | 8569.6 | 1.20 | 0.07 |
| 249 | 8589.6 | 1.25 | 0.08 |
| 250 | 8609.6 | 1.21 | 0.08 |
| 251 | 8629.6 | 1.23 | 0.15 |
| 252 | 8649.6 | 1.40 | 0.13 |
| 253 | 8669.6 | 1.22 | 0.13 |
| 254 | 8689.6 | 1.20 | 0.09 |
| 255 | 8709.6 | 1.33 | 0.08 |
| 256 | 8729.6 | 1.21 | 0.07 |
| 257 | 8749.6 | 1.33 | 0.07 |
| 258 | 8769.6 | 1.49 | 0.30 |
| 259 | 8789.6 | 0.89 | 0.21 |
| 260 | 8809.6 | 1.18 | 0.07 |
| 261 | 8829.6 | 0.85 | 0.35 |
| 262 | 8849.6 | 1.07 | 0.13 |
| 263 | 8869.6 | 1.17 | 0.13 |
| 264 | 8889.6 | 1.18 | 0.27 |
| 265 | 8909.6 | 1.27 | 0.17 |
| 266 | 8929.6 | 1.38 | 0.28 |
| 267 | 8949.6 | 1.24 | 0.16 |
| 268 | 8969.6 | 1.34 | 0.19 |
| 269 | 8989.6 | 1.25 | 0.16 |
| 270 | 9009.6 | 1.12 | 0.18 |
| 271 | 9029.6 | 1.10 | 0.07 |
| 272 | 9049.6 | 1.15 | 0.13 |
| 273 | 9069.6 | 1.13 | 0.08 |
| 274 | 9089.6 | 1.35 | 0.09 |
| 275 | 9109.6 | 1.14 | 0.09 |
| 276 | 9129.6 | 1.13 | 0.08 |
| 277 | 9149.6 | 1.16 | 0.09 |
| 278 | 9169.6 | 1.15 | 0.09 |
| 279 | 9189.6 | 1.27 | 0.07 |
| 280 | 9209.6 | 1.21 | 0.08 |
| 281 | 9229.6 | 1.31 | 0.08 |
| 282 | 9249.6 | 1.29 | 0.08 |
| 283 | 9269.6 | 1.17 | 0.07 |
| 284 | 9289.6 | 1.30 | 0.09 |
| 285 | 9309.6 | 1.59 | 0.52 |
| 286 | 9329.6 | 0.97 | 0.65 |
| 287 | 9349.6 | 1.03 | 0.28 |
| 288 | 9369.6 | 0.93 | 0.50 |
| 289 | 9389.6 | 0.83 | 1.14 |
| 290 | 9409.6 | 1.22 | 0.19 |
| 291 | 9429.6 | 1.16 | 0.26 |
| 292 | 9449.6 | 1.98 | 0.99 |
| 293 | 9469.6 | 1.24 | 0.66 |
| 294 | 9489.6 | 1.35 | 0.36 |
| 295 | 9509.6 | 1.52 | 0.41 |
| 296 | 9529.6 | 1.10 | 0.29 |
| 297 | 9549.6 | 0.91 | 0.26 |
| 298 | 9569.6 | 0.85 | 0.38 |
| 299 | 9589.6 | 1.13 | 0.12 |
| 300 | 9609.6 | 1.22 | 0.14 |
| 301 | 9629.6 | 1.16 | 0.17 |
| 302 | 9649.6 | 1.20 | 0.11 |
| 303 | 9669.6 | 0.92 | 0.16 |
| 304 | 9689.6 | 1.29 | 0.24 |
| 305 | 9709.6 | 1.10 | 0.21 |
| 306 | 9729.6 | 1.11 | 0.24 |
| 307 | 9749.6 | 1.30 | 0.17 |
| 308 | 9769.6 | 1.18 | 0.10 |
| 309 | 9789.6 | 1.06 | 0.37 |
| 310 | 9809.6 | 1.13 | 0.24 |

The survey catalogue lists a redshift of 0.245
